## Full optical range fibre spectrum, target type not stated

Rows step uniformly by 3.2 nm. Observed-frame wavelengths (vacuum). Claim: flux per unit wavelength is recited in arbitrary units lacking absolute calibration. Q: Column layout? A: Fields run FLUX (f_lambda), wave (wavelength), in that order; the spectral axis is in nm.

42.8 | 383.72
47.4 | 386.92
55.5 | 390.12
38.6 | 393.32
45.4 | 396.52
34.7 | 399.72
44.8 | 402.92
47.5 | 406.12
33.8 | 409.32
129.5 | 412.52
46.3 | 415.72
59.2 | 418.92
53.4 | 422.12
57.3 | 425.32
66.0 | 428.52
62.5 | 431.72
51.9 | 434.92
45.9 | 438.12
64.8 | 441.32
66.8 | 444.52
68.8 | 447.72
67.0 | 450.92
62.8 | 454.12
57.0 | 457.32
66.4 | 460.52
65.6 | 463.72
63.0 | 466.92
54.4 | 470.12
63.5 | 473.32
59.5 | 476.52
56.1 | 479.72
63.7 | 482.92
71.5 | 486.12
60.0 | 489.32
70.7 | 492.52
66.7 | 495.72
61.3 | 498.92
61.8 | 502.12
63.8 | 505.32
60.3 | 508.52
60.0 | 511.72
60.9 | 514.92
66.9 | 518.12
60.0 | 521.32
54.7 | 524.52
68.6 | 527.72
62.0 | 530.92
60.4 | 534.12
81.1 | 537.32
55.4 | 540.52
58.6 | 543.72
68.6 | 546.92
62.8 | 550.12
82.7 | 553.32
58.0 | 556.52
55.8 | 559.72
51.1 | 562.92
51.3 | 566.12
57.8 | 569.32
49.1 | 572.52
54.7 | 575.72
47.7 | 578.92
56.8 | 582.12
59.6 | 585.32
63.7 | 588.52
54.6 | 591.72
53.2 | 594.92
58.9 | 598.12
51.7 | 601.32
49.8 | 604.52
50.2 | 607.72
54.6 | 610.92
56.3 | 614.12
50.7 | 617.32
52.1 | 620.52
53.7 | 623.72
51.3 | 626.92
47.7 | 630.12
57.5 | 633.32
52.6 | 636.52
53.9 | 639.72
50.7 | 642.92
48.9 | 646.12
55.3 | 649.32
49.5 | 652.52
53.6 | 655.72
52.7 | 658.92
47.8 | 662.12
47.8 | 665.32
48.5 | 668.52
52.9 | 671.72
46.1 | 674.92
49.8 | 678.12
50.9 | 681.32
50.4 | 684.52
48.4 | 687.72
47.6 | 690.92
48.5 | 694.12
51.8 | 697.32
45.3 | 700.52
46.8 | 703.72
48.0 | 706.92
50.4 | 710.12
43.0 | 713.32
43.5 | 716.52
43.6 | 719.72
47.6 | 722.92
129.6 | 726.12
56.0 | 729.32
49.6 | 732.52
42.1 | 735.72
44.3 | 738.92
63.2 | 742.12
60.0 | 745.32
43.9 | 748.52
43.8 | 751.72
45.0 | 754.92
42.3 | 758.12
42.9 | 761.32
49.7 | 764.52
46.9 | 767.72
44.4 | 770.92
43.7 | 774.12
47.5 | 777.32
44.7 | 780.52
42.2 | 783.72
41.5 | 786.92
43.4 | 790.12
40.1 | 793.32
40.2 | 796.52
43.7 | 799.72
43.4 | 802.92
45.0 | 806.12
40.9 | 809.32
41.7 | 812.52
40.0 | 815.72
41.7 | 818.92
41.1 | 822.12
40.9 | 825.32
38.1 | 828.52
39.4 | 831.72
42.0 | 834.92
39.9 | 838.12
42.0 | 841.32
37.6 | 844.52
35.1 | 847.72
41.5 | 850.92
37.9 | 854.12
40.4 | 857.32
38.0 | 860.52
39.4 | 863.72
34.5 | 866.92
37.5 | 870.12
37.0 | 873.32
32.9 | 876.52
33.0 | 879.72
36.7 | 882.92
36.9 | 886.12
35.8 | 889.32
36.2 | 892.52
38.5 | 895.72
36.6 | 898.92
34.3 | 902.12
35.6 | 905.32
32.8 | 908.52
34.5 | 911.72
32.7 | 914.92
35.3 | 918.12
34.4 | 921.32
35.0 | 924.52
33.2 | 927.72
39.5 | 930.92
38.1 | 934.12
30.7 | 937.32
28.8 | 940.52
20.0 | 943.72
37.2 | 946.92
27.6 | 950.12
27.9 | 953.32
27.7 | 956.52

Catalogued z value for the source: 0.11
